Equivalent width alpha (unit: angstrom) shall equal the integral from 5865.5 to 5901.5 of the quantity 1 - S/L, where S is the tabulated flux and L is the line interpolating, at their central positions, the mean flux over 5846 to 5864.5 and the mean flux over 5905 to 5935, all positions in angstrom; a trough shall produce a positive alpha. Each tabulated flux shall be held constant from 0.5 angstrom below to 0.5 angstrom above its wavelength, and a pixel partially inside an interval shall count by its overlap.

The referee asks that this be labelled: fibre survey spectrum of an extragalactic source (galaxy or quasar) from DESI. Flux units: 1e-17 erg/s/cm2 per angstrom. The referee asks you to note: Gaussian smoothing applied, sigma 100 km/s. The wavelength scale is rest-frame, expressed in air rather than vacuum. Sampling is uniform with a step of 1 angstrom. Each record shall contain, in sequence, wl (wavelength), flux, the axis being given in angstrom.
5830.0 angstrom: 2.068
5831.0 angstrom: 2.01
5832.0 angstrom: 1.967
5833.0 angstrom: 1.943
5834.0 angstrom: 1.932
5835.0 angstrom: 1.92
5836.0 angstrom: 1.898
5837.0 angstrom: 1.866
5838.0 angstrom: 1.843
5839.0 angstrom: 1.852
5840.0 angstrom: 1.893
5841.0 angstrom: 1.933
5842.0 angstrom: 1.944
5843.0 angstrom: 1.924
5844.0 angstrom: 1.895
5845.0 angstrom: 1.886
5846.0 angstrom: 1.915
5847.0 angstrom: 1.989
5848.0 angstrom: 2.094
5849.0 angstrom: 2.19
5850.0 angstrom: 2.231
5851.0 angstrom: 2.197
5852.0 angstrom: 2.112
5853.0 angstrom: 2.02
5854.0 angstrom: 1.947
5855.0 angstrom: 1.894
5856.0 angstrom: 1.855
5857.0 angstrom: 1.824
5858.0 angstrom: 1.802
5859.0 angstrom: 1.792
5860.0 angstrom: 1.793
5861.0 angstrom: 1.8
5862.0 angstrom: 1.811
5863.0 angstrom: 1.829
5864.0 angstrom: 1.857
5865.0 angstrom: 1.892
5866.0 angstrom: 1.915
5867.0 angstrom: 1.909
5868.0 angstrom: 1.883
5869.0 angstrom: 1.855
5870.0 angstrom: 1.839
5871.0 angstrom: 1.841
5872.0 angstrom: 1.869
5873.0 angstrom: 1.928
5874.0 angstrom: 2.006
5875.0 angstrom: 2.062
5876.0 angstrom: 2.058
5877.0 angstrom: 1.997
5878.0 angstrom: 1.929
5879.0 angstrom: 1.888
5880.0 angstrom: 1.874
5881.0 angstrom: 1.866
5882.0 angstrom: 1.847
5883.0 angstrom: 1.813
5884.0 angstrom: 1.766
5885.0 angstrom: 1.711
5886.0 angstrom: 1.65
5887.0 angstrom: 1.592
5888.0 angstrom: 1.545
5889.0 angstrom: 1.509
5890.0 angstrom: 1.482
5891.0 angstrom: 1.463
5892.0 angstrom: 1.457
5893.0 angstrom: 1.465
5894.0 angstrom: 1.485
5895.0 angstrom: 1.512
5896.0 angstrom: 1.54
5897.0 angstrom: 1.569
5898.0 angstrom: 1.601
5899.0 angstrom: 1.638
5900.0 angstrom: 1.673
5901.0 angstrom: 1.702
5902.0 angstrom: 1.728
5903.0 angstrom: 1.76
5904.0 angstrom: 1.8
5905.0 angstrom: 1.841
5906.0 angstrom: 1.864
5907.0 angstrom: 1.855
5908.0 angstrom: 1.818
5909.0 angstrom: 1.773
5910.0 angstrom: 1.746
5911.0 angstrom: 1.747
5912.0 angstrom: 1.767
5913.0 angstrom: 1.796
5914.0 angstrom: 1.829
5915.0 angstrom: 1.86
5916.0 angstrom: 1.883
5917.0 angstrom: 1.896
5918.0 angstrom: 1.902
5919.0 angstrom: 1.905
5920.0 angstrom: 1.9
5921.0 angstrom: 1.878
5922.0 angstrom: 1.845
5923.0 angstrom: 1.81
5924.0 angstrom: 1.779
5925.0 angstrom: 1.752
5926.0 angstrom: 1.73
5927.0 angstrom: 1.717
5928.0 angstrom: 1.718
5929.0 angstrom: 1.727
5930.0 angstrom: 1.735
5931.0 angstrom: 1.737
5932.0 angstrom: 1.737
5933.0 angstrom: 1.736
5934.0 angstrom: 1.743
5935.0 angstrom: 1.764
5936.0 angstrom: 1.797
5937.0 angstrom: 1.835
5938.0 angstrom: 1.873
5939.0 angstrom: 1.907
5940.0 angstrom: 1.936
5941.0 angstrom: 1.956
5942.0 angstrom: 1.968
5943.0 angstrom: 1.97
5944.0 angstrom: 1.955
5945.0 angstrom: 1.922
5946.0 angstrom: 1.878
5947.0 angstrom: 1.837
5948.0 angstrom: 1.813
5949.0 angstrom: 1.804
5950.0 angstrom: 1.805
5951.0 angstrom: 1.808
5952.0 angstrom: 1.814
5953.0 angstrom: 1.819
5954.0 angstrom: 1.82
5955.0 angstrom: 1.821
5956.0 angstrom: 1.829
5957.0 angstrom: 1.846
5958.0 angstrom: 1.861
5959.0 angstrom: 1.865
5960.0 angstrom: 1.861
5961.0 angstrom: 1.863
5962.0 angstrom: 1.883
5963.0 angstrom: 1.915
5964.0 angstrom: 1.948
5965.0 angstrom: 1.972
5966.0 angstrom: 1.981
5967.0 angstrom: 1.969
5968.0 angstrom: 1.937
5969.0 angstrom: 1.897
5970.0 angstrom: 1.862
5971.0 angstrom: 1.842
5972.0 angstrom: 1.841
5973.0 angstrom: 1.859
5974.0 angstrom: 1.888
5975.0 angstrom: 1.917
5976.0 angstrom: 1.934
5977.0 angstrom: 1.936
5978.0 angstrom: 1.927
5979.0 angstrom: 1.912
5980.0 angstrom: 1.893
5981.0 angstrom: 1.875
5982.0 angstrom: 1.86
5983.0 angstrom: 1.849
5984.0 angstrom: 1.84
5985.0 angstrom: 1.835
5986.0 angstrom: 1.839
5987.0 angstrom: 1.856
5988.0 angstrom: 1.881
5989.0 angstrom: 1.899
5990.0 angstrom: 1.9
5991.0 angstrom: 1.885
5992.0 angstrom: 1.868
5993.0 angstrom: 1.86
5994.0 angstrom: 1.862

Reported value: 2.7 angstrom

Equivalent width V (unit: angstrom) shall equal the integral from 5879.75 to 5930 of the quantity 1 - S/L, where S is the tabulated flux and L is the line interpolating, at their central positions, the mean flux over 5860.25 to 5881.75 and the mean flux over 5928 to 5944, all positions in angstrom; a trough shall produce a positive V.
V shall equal 3.6 angstrom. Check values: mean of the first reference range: 1.9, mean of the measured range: 1.73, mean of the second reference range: 1.83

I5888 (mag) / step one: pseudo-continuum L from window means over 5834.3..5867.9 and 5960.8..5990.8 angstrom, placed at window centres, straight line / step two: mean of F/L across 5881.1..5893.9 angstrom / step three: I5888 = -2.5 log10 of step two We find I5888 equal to 0.19 mag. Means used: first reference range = 1.92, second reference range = 1.89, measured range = 1.61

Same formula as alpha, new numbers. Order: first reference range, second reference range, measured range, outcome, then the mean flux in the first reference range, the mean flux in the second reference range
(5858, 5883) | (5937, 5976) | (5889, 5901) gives 2.19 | 1.89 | 1.88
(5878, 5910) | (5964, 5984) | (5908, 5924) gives -0.81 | 1.69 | 1.9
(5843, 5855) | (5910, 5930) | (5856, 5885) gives 1.34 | 2.03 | 1.81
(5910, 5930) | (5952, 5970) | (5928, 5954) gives 0.22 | 1.81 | 1.88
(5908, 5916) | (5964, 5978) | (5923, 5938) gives 0.62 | 1.8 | 1.91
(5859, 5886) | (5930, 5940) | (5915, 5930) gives -0.03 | 1.87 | 1.8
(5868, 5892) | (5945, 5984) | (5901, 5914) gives 0.22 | 1.79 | 1.87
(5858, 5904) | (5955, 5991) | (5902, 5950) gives -0.11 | 1.76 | 1.89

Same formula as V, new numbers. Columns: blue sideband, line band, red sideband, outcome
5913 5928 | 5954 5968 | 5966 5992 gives -0.2 angstrom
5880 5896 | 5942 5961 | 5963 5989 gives -0.4 angstrom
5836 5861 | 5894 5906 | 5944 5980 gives 1.5 angstrom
